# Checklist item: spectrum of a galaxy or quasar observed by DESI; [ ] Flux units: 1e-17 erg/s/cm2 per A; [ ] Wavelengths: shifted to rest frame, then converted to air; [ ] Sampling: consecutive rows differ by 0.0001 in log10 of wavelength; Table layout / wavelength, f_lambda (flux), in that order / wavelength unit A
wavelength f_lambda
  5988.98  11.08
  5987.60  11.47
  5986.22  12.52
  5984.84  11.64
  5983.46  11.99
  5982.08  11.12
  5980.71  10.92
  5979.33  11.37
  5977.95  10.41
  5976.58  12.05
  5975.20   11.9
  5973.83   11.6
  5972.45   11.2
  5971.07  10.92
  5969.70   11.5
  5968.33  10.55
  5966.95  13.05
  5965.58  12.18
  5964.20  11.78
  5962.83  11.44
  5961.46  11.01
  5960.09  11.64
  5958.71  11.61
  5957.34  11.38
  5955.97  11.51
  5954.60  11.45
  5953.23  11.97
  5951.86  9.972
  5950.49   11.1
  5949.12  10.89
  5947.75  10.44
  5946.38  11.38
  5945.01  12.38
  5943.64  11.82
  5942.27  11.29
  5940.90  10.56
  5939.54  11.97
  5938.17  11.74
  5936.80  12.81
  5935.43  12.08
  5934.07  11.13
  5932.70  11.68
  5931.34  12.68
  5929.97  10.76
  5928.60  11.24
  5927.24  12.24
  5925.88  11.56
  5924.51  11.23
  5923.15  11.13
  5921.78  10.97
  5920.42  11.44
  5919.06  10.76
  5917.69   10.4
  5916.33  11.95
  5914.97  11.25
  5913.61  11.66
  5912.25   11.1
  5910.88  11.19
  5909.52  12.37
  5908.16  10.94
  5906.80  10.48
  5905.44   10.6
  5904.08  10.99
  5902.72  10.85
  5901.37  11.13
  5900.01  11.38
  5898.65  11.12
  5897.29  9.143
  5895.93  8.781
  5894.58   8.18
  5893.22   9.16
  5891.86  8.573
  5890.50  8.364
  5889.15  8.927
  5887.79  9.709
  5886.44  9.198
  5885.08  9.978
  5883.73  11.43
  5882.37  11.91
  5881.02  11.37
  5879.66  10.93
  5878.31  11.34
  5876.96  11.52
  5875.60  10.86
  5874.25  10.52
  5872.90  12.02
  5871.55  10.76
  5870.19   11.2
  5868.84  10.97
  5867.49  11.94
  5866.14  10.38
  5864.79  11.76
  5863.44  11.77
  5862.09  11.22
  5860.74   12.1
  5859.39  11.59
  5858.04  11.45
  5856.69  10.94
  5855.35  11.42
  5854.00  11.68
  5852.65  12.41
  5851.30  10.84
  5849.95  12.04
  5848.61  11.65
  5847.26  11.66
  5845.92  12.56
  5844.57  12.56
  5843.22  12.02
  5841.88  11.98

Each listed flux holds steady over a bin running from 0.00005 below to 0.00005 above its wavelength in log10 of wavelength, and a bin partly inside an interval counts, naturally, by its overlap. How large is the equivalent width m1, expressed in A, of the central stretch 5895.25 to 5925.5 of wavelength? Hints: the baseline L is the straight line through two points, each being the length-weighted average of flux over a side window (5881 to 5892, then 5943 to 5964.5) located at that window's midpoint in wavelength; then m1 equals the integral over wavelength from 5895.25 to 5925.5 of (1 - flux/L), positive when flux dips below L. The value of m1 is -1.5 A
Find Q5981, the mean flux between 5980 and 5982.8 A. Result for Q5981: 11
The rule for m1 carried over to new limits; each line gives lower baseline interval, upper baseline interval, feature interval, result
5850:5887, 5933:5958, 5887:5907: 2.68 A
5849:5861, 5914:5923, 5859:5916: 3.17 A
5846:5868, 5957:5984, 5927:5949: -0.19 A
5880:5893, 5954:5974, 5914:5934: -1.26 A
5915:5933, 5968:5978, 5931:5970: -0.60 A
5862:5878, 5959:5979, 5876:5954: 2.99 A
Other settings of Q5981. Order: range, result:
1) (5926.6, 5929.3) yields 11.7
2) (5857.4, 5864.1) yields 11.6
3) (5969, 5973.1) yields 11.2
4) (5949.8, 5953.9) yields 11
